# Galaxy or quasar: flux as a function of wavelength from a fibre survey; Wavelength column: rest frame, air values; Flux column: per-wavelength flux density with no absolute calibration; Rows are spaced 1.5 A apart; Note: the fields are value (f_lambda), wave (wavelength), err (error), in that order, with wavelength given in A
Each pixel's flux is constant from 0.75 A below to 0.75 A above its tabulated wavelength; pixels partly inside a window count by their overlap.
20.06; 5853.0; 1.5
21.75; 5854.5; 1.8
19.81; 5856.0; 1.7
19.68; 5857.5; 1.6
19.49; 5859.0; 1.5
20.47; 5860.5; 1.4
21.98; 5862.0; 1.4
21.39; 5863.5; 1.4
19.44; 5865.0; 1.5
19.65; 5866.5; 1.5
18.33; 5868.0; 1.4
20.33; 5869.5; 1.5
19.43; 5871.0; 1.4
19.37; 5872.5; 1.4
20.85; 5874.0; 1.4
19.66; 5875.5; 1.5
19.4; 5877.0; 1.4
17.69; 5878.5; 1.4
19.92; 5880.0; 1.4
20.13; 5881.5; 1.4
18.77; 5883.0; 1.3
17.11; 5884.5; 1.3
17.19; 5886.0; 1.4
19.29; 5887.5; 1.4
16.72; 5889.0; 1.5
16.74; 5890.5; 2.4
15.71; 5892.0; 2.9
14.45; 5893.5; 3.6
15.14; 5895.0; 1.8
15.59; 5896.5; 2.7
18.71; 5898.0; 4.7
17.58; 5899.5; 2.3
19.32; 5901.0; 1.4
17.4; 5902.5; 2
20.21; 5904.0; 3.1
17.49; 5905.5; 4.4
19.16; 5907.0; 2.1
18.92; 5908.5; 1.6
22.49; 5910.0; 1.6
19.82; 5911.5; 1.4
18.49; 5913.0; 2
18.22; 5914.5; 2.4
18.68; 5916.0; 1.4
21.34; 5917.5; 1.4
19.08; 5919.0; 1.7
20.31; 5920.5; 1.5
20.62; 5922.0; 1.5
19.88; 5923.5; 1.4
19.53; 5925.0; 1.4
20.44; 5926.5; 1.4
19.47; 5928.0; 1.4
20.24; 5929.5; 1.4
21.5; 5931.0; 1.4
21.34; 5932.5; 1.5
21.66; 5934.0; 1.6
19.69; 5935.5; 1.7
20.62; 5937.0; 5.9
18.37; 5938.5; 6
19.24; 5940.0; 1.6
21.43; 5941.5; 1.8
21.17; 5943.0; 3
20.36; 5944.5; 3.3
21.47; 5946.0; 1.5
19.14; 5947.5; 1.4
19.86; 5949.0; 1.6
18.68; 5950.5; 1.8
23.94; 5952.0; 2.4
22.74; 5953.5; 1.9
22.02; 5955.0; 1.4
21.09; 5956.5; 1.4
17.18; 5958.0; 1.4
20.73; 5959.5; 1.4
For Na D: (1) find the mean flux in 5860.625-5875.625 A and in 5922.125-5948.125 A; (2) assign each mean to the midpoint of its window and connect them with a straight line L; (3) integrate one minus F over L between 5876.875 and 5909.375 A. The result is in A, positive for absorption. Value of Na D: 3.8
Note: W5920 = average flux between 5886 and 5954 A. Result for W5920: 19.3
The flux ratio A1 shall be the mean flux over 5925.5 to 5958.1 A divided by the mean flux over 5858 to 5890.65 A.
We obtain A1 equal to 1.07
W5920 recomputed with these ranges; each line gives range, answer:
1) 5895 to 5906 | 17.9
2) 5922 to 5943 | 20.3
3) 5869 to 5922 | 18.6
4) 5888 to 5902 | 16.7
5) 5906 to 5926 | 19.7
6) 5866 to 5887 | 19.1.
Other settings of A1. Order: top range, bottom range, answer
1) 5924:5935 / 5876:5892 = 1.13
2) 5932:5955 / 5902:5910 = 1.09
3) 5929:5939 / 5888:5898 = 1.28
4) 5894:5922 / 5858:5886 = 0.96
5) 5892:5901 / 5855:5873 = 0.83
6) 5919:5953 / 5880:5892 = 1.13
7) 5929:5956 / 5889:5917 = 1.15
